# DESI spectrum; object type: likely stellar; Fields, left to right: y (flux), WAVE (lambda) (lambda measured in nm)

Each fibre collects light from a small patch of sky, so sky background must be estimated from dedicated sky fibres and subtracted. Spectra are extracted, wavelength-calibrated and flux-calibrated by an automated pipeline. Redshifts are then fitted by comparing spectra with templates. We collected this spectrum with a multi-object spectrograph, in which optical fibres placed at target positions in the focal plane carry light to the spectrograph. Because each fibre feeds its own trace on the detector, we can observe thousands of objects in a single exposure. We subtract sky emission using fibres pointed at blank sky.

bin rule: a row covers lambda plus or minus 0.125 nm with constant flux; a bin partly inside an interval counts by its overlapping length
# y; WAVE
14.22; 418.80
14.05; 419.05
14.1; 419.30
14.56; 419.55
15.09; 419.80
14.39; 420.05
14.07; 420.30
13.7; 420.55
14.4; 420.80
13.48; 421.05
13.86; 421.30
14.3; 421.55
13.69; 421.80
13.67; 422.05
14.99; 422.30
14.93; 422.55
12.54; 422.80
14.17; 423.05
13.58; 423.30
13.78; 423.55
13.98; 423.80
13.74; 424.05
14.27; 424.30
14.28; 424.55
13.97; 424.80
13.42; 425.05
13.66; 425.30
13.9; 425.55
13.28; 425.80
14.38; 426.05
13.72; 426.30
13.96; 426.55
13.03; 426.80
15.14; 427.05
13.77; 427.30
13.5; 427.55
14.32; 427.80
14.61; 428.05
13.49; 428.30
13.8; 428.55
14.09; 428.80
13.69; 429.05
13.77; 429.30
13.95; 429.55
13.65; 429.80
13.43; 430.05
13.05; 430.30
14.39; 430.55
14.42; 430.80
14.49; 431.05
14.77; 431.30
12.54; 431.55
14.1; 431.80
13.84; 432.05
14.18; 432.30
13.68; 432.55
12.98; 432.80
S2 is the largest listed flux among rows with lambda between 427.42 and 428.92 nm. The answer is 14.61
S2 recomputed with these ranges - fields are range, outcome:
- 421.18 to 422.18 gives 14.3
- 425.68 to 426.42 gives 14.38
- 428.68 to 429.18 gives 14.09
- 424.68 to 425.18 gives 13.97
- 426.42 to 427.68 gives 15.14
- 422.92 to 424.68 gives 14.28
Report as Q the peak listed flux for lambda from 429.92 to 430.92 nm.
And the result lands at 14.42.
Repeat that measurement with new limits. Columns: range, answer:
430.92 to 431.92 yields 14.77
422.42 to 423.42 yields 14.93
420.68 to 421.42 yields 14.4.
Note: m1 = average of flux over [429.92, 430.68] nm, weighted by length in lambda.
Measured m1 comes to 13.6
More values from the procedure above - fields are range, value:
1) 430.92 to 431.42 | 14.6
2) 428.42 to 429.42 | 13.8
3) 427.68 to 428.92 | 14.1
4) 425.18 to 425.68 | 13.8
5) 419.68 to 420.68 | 14.3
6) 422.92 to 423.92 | 13.9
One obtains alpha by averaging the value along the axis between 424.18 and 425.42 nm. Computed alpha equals 13.9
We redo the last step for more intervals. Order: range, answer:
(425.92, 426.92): 13.8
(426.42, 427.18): 14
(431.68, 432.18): 14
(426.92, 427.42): 14.4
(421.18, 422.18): 13.9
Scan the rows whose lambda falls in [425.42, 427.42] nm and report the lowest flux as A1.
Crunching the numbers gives 13.03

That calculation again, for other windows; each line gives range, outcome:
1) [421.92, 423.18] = 12.54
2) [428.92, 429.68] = 13.69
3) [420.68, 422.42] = 13.48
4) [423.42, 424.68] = 13.74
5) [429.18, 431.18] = 13.05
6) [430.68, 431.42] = 14.42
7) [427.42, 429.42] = 13.49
